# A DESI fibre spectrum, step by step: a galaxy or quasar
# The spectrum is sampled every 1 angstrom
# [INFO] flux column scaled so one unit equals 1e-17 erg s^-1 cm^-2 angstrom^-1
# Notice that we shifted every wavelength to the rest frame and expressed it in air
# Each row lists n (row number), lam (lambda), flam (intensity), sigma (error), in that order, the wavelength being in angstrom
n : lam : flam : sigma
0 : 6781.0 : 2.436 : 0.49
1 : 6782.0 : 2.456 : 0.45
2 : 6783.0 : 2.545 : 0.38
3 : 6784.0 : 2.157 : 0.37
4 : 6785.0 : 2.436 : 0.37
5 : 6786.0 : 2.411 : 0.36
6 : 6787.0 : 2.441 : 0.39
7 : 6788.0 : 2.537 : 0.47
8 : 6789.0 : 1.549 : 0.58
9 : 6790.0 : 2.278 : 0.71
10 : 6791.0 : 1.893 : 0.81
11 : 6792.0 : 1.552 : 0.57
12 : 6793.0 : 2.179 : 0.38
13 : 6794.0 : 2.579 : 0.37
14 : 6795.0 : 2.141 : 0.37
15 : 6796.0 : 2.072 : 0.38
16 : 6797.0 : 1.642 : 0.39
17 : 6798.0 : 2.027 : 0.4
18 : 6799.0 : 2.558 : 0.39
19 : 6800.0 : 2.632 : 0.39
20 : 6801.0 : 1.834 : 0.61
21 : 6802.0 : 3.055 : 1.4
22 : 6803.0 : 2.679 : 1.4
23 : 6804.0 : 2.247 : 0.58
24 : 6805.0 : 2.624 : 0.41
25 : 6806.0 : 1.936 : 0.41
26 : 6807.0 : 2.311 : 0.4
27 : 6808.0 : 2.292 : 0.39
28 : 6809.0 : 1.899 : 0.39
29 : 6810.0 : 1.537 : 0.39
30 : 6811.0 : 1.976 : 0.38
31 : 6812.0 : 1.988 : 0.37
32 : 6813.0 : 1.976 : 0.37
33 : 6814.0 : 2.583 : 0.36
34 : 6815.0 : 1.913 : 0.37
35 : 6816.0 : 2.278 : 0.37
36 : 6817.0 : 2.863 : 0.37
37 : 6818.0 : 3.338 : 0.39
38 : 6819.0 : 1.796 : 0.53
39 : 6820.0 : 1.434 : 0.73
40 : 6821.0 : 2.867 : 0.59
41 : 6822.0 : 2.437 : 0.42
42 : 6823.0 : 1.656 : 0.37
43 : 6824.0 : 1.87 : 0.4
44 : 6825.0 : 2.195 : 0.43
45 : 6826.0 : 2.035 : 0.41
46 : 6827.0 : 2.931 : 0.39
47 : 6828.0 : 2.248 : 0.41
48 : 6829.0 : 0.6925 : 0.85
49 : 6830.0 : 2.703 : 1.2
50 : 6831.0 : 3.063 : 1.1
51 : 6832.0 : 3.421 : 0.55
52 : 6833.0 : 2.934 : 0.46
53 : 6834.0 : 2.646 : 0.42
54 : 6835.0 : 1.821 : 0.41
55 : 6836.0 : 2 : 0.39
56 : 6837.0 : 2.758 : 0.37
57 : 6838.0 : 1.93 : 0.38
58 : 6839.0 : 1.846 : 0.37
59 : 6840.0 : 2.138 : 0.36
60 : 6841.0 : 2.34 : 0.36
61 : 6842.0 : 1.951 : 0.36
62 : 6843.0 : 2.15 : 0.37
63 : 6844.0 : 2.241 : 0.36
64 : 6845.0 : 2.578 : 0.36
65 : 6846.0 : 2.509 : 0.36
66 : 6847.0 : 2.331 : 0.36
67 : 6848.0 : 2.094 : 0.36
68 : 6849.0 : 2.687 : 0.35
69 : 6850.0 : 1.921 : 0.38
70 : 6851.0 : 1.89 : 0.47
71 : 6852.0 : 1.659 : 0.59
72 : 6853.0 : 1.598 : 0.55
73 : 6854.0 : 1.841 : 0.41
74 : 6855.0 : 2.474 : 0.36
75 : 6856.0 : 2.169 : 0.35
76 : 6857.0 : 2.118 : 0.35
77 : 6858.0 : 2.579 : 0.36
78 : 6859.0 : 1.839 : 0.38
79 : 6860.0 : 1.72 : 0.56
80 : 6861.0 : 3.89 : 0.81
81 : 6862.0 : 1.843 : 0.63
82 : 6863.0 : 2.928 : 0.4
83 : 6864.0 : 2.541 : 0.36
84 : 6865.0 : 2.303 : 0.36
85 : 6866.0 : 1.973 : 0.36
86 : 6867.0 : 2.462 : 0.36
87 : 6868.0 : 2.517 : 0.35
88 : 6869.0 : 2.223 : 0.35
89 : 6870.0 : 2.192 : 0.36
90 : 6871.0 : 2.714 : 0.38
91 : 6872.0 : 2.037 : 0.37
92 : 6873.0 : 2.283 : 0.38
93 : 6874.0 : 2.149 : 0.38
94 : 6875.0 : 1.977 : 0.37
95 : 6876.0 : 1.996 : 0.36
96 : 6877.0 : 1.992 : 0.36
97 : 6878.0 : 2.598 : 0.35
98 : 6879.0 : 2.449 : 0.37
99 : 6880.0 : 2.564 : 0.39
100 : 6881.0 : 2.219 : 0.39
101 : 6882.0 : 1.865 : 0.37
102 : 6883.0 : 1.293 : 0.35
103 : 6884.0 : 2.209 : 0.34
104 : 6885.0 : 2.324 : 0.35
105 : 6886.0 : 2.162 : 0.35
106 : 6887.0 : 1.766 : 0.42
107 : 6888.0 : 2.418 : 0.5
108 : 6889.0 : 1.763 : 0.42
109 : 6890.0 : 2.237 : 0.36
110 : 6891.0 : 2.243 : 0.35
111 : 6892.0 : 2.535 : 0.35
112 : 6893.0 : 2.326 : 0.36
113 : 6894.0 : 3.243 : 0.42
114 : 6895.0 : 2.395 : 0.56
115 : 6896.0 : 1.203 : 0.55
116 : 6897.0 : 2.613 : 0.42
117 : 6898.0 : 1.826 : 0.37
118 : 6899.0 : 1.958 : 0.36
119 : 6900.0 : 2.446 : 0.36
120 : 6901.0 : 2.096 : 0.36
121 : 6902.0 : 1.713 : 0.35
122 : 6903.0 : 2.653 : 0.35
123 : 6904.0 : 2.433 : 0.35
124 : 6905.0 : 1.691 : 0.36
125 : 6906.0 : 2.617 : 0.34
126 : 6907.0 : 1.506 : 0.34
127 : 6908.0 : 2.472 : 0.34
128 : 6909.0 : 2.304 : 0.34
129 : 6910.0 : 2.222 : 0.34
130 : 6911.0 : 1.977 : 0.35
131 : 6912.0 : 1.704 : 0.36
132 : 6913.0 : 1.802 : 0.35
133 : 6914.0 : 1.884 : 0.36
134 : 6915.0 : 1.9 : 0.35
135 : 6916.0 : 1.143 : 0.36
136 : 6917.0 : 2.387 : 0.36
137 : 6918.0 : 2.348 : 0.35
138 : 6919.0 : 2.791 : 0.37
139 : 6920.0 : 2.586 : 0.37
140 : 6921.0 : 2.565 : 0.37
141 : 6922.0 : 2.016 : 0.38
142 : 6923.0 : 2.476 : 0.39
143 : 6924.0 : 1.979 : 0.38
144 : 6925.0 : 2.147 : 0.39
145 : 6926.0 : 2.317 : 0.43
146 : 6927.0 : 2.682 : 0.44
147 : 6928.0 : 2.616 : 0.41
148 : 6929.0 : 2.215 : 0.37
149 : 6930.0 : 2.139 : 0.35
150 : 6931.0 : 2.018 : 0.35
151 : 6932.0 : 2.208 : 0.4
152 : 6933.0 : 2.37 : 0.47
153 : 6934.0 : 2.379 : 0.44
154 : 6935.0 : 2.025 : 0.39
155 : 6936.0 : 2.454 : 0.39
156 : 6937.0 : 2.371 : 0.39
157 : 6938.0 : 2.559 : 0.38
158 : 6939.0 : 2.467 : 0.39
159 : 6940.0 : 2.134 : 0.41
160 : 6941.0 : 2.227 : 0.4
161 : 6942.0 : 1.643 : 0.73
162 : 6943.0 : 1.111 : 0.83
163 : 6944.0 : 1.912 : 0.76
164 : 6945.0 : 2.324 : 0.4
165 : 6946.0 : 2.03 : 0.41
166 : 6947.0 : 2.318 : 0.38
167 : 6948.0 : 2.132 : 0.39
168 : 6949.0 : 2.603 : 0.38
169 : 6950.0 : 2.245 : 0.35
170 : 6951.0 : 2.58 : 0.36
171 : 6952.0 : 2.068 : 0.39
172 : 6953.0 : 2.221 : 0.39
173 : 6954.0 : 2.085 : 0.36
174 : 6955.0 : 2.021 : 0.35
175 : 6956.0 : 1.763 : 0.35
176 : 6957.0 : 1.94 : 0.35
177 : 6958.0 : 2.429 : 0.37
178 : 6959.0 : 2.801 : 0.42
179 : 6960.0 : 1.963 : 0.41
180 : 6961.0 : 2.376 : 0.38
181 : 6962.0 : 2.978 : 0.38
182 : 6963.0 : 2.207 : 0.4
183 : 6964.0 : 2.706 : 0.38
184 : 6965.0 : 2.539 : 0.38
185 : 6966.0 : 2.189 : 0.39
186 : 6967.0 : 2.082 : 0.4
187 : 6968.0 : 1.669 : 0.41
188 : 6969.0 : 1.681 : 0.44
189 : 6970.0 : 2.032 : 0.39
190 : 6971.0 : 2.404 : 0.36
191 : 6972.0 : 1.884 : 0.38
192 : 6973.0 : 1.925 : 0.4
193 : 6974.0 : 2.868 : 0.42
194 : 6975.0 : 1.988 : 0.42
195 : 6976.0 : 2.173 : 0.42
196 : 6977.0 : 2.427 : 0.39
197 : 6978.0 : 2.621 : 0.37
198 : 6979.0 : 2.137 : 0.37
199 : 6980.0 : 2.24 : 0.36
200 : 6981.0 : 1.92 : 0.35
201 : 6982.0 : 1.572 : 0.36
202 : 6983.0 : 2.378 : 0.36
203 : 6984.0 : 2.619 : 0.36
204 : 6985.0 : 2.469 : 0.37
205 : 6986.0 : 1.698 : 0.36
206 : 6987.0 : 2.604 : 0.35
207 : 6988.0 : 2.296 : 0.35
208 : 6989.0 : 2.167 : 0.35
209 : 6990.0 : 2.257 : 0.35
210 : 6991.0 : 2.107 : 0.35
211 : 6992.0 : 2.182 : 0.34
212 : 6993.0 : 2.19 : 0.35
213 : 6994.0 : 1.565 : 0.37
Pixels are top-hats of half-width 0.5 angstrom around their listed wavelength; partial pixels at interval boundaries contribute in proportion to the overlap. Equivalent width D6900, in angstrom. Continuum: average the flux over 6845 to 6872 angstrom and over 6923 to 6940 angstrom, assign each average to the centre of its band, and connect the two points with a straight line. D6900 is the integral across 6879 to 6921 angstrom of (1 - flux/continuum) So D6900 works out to 2.6 angstrom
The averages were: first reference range 2.27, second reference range 2.31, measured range 2.15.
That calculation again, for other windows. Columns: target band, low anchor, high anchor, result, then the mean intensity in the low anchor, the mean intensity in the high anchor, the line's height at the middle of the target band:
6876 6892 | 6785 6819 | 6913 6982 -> 0.5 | 2.23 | 2.21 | 2.22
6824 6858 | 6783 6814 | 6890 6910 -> -0.5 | 2.19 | 2.23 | 2.21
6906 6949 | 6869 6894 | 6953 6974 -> 0.5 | 2.2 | 2.2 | 2.2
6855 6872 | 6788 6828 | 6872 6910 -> -1.4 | 2.2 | 2.18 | 2.18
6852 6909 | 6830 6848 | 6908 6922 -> 0.9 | 2.39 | 2.13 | 2.25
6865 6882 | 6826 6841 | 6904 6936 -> 0.1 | 2.35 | 2.19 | 2.28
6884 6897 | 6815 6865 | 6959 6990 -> 0.2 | 2.28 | 2.24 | 2.26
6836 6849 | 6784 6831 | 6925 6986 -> -0.2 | 2.21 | 2.22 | 2.21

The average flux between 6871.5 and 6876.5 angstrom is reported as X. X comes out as 2.09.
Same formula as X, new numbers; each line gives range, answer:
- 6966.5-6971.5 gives 1.97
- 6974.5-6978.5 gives 2.3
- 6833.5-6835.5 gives 2.23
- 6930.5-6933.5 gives 2.2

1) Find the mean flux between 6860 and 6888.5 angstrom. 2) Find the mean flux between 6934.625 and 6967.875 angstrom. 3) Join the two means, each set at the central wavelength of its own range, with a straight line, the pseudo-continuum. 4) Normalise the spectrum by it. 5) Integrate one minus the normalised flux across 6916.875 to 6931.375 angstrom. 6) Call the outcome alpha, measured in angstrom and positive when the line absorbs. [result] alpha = -0.7 angstrom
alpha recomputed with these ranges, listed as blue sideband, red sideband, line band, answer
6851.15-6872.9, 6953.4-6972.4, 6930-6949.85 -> 0.36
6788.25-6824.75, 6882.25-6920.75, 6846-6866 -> -0.69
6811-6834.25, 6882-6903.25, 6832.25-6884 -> 0.07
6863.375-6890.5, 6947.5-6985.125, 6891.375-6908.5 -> -0.10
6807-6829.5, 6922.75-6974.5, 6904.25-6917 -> 1.35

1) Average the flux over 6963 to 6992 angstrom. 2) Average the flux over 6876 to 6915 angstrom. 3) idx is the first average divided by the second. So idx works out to 1.0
